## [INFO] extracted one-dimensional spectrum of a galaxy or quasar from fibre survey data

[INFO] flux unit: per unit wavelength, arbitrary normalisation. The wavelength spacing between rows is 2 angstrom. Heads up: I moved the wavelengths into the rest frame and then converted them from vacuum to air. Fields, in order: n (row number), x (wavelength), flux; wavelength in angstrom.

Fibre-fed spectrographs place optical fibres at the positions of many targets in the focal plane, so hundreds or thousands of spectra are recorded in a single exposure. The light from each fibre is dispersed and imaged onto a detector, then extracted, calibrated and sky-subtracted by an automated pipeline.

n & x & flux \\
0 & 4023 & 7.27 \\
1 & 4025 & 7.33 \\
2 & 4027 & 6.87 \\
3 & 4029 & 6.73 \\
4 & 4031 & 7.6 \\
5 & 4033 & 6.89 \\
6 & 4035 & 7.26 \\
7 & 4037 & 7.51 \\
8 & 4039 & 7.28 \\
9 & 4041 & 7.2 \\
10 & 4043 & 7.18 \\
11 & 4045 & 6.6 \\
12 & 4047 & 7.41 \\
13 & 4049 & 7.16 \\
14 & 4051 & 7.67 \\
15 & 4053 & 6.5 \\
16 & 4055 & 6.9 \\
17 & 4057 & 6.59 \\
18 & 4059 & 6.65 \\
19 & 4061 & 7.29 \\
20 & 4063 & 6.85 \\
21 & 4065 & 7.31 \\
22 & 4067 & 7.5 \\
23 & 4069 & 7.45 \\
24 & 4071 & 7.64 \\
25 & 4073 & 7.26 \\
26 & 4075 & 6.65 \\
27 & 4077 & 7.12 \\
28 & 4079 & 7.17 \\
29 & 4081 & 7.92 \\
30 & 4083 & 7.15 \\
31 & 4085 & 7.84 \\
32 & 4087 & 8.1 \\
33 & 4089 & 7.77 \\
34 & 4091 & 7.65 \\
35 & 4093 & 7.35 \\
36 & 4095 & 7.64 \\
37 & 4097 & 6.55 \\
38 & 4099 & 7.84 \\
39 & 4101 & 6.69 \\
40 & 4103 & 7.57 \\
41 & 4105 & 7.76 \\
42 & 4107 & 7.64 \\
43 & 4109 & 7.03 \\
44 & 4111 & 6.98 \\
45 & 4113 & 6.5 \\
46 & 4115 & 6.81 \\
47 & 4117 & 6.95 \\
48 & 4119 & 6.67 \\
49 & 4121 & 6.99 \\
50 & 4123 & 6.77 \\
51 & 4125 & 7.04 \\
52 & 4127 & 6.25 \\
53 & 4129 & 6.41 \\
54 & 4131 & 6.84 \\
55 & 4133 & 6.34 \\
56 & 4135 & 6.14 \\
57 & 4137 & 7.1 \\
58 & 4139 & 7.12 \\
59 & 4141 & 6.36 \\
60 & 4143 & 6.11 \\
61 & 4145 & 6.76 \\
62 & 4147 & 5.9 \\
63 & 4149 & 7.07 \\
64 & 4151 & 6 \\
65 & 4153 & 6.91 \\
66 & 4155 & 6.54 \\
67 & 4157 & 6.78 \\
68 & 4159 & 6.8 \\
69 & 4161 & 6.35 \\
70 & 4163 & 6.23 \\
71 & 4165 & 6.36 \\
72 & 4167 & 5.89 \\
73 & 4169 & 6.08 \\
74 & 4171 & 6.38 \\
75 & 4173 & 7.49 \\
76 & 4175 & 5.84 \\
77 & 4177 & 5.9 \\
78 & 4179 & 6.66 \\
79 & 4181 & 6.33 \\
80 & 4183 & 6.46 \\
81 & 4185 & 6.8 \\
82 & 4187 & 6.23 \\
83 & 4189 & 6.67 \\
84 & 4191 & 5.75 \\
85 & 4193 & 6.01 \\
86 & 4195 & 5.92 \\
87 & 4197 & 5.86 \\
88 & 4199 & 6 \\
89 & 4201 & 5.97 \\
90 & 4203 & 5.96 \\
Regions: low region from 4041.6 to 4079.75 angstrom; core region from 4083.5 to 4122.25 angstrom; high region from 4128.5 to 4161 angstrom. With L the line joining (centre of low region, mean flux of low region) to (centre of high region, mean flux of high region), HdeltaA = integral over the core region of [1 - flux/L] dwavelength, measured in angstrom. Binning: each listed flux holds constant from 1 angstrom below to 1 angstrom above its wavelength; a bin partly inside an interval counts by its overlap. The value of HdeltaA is -2.49 angstrom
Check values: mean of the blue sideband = 7.1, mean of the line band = 7.28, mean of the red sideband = 6.57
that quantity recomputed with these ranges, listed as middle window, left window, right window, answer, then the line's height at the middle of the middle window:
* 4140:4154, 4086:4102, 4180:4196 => 0.7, 6.78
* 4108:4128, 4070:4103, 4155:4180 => 0.6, 7.01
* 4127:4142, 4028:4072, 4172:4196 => 0.1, 6.64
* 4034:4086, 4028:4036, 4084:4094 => 1.6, 7.43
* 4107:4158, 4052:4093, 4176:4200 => 0.4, 6.72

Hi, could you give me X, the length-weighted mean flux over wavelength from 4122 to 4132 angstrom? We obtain 6.66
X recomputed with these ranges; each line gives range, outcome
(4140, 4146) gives 6.41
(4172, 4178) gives 6.41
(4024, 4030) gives 6.98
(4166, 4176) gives 6.34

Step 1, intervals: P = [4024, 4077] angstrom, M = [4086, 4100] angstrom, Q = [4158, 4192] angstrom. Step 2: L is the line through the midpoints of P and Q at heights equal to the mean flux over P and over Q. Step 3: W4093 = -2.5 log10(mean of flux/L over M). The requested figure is -0.10 mag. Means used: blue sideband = 7.13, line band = 7.56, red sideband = 6.37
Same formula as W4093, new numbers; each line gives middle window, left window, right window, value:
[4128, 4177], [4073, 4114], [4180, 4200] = 0.03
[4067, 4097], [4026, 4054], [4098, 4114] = -0.04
